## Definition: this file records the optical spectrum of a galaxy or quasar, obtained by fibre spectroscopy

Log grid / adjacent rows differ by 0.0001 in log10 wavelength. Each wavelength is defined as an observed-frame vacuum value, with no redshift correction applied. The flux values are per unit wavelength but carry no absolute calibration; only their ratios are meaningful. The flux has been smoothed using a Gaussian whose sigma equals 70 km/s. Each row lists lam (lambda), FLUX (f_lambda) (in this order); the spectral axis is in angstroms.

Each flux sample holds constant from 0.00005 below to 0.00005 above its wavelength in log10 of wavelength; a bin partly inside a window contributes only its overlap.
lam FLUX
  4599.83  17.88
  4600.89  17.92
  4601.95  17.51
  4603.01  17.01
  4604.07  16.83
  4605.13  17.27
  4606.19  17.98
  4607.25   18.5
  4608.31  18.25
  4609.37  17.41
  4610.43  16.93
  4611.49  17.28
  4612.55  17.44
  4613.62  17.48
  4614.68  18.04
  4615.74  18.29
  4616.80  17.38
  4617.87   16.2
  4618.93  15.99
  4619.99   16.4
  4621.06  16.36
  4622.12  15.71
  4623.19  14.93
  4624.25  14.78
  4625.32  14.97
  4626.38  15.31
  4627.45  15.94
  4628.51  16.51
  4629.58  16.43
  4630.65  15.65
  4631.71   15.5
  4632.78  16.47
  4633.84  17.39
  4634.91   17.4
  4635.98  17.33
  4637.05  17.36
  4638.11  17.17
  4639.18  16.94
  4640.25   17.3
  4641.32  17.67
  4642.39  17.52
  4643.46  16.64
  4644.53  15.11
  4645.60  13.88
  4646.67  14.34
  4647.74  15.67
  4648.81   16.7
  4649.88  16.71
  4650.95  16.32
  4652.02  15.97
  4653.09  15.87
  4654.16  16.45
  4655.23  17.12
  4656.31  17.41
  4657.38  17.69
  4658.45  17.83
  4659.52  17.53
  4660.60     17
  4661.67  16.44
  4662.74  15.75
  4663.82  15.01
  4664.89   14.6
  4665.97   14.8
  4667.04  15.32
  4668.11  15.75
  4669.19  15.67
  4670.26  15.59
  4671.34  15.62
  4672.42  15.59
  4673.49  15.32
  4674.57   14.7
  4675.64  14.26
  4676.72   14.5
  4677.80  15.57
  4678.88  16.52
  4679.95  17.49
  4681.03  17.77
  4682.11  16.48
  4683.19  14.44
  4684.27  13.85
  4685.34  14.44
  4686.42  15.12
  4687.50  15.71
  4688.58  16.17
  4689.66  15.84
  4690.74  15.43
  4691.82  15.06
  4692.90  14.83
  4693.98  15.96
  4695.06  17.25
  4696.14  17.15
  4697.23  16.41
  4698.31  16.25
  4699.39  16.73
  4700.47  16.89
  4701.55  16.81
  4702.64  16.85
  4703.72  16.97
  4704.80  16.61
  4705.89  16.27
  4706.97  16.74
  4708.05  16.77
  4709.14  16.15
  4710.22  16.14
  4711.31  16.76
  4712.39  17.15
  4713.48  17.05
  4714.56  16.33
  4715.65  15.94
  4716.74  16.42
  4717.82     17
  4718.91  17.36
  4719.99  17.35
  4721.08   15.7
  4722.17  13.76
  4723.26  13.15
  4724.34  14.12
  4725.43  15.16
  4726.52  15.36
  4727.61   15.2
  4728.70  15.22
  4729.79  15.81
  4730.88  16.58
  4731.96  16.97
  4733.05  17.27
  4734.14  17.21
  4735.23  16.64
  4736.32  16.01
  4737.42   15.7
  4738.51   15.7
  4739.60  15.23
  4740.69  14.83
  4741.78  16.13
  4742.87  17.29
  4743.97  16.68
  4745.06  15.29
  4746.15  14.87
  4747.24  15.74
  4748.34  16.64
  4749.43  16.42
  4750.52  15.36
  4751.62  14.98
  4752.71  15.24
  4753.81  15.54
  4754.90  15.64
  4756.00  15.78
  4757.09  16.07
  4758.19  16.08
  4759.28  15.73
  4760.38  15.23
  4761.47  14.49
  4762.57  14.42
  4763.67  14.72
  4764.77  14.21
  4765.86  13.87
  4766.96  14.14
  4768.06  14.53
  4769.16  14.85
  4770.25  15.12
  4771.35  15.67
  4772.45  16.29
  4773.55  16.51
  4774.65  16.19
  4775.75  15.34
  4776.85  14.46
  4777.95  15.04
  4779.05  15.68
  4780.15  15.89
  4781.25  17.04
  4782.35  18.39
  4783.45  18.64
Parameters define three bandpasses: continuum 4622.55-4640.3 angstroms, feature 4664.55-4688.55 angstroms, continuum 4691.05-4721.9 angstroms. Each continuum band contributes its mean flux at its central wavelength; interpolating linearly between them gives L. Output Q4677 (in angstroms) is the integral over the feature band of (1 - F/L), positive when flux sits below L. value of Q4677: 1.4 angstroms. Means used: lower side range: 16.3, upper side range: 16.5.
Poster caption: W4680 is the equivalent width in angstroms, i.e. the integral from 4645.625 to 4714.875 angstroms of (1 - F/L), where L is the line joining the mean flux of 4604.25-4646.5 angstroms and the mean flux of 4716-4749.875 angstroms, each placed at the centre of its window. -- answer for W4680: 0.9 angstroms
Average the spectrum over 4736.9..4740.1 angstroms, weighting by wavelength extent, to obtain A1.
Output 15.6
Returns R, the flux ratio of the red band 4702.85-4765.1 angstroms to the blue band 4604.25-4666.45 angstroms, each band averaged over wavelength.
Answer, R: 0.96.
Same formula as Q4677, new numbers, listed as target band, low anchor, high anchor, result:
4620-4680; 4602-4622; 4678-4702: 2.0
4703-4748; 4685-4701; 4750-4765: -1.3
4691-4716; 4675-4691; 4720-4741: -1.4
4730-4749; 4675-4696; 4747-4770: -1.0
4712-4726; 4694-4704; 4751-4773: 0.3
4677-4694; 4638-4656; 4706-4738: 0.6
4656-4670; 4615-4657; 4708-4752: 0.1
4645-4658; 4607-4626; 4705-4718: 0.4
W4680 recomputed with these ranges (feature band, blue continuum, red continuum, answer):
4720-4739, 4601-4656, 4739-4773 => -0.03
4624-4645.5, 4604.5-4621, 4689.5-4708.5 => 0.84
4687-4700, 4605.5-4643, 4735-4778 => 0.02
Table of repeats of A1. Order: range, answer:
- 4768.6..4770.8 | 15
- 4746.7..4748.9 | 16.2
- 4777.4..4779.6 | 15.4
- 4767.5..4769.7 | 14.7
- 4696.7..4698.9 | 16.4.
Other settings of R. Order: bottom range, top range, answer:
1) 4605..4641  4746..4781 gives 0.92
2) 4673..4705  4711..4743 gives 1.01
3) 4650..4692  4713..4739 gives 1.01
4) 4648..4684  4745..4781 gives 0.96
